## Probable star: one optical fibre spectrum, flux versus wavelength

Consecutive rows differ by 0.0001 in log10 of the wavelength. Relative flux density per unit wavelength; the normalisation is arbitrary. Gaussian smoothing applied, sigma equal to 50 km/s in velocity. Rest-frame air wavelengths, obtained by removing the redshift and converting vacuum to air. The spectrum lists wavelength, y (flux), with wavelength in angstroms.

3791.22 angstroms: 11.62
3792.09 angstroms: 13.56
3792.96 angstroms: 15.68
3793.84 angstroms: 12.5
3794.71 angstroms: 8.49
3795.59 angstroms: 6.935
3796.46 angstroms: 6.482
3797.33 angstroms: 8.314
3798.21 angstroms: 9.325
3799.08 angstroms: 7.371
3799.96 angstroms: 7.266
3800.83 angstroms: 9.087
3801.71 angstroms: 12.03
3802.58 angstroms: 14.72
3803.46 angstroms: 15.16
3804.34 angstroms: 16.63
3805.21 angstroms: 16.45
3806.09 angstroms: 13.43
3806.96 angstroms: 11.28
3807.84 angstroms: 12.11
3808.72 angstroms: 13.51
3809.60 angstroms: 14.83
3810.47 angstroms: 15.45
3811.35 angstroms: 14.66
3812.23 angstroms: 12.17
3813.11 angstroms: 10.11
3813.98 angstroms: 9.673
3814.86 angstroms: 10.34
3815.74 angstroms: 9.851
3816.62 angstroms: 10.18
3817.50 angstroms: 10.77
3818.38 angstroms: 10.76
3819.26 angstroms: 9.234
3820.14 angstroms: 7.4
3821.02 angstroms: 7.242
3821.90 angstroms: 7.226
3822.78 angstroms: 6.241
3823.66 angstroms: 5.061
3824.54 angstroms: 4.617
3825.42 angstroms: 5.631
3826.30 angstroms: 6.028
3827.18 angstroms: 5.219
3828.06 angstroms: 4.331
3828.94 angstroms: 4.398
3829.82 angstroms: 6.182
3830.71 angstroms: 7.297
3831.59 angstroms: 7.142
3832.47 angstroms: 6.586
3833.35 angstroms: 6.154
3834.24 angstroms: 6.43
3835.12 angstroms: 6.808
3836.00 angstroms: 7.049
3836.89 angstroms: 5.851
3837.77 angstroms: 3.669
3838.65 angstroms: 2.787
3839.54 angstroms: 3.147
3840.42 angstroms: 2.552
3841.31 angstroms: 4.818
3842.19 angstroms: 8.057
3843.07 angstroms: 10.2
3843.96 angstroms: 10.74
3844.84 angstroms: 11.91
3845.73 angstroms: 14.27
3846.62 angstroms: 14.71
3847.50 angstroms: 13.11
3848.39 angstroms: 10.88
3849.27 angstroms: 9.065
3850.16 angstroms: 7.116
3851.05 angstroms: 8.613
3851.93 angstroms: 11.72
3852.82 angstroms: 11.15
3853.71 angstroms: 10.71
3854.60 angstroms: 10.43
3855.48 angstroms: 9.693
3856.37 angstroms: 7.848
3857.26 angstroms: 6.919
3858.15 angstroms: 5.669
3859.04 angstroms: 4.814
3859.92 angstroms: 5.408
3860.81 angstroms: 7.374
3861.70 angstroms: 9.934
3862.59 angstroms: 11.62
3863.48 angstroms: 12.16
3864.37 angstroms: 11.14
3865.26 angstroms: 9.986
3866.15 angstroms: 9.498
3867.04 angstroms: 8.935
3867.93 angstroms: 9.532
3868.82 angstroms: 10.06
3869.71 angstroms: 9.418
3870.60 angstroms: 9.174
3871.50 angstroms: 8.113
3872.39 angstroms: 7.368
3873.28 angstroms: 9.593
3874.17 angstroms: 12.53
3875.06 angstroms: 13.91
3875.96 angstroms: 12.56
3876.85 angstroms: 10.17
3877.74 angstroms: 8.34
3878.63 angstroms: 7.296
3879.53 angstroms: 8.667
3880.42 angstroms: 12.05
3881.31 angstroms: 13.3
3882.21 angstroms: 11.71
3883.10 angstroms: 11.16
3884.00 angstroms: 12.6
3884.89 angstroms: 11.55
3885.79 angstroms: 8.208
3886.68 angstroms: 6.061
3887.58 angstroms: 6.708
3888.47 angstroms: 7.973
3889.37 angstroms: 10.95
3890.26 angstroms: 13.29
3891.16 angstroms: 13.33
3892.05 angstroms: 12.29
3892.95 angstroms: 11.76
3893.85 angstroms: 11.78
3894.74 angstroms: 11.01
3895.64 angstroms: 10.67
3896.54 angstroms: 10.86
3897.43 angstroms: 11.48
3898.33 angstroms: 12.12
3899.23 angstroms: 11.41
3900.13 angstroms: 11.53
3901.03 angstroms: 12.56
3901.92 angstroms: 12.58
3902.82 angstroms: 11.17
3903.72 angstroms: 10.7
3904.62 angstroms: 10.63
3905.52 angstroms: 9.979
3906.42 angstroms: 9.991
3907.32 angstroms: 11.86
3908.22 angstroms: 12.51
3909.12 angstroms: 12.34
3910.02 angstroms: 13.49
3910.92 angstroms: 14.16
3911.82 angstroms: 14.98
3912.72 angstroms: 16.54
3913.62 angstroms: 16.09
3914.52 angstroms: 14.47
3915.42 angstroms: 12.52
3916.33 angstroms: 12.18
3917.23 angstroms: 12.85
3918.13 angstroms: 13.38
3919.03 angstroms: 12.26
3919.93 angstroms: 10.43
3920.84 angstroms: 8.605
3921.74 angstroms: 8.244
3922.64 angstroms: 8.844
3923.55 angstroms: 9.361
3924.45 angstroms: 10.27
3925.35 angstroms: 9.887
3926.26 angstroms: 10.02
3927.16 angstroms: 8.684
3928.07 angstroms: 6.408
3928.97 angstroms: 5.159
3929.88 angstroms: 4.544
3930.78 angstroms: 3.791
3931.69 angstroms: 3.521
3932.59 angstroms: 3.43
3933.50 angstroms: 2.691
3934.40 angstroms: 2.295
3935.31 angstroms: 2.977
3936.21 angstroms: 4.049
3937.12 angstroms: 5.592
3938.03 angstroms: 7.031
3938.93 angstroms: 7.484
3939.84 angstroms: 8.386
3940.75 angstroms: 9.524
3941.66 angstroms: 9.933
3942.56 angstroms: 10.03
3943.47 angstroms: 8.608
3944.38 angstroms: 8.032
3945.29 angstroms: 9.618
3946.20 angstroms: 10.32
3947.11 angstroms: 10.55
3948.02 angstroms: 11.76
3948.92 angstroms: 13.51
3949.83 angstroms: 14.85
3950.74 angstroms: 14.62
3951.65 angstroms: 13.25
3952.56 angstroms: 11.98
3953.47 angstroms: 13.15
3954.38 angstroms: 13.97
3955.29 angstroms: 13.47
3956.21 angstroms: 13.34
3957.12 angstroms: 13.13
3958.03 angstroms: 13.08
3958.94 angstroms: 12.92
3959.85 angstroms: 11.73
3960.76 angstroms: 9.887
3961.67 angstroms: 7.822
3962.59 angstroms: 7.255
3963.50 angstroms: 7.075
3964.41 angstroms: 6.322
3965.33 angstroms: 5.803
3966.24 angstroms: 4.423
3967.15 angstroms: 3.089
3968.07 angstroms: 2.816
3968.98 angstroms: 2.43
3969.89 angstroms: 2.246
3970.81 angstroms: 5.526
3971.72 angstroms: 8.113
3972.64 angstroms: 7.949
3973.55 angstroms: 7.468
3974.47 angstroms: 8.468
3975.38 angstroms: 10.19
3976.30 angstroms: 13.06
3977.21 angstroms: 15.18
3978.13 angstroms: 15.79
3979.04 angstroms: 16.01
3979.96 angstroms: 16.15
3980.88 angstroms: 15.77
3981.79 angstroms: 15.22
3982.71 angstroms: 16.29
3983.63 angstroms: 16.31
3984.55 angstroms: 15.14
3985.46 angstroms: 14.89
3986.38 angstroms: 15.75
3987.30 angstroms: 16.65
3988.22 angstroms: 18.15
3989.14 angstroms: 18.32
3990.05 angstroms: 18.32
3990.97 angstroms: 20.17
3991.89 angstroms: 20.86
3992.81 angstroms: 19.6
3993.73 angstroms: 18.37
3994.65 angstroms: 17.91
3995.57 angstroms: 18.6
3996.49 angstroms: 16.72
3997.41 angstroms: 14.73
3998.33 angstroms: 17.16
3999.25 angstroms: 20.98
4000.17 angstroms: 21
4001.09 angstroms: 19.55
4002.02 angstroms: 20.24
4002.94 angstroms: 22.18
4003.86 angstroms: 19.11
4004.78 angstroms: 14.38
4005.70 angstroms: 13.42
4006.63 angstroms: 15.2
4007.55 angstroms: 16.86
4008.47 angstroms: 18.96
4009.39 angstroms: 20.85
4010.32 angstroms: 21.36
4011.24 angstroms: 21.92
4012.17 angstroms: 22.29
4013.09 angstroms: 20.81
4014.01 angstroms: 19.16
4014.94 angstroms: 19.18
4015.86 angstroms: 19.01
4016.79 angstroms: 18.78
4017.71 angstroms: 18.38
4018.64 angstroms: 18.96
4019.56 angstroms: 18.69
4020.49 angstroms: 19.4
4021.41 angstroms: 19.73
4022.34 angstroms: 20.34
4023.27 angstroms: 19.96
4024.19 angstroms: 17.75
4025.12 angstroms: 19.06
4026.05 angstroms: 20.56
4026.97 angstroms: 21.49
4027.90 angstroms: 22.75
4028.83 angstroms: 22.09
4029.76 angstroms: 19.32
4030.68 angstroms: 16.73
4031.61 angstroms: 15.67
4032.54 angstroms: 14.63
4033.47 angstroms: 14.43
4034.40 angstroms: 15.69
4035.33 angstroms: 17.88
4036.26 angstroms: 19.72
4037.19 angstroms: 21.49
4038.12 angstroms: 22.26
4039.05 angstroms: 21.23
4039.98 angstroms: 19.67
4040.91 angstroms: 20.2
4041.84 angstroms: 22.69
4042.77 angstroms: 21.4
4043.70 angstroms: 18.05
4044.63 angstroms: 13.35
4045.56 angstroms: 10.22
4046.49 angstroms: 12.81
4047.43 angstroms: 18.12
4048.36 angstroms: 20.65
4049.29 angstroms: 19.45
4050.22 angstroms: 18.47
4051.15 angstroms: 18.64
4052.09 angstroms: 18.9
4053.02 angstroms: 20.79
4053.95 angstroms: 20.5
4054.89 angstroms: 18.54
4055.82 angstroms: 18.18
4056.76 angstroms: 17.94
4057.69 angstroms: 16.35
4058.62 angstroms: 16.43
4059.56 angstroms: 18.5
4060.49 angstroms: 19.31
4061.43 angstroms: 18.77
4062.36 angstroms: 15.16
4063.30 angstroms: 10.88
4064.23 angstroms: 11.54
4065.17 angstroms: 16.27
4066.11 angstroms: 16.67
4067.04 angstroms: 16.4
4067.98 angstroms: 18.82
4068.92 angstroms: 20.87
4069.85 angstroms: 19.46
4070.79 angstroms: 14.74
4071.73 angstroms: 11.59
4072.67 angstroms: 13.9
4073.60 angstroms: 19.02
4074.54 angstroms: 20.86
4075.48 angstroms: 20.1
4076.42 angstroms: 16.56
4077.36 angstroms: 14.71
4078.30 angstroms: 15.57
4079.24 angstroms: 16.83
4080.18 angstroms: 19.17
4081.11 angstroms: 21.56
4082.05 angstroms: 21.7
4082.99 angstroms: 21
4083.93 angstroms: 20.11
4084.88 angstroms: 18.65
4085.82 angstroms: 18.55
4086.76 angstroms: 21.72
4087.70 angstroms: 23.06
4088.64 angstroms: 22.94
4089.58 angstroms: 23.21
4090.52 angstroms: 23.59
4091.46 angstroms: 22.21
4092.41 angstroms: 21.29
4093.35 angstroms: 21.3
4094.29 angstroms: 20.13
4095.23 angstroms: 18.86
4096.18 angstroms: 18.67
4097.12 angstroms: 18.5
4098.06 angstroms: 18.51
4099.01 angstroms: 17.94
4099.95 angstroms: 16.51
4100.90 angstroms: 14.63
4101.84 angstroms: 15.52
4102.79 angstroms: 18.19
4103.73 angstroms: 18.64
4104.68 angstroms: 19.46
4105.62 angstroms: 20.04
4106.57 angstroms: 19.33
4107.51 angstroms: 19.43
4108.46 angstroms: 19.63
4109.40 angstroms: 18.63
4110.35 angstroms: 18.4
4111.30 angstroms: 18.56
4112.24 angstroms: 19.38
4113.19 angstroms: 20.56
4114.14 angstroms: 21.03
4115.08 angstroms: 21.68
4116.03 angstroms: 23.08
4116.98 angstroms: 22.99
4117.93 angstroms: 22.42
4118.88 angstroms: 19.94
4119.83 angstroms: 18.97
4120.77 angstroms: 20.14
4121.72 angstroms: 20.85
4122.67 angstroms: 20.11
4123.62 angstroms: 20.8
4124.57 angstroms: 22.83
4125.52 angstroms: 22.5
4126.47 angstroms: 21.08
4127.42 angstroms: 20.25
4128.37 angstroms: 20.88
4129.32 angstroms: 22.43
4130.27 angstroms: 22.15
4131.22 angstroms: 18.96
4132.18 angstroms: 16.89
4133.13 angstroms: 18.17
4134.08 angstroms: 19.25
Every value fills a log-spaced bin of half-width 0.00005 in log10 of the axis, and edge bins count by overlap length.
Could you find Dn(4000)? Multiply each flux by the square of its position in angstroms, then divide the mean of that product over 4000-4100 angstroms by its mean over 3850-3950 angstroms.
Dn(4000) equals 2.0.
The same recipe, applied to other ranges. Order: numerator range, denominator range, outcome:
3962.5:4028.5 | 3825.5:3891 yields 1.93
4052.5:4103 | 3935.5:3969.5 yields 2.08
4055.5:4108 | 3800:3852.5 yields 2.28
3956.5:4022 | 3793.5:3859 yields 1.80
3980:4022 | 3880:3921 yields 1.64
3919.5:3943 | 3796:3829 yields 0.75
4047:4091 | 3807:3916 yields 2.08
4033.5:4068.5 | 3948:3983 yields 1.76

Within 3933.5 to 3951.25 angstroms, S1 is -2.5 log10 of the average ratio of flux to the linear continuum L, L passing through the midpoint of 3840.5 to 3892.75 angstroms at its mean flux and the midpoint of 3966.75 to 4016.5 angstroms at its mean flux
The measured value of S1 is 0.47 mag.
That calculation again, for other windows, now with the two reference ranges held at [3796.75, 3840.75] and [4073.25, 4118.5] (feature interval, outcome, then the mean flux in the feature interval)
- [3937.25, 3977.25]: 0.441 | 9.44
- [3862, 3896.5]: 0.074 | 10.4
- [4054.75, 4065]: 0.113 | 16.4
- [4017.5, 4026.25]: -0.150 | 19.3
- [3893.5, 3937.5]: 0.245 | 9.93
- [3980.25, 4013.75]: -0.151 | 18.2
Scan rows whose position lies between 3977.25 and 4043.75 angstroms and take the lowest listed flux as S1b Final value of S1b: 13.42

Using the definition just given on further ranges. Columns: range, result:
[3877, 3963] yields 2.295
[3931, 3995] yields 2.246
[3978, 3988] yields 14.89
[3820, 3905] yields 2.552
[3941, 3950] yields 8.032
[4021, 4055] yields 10.22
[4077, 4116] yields 14.63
